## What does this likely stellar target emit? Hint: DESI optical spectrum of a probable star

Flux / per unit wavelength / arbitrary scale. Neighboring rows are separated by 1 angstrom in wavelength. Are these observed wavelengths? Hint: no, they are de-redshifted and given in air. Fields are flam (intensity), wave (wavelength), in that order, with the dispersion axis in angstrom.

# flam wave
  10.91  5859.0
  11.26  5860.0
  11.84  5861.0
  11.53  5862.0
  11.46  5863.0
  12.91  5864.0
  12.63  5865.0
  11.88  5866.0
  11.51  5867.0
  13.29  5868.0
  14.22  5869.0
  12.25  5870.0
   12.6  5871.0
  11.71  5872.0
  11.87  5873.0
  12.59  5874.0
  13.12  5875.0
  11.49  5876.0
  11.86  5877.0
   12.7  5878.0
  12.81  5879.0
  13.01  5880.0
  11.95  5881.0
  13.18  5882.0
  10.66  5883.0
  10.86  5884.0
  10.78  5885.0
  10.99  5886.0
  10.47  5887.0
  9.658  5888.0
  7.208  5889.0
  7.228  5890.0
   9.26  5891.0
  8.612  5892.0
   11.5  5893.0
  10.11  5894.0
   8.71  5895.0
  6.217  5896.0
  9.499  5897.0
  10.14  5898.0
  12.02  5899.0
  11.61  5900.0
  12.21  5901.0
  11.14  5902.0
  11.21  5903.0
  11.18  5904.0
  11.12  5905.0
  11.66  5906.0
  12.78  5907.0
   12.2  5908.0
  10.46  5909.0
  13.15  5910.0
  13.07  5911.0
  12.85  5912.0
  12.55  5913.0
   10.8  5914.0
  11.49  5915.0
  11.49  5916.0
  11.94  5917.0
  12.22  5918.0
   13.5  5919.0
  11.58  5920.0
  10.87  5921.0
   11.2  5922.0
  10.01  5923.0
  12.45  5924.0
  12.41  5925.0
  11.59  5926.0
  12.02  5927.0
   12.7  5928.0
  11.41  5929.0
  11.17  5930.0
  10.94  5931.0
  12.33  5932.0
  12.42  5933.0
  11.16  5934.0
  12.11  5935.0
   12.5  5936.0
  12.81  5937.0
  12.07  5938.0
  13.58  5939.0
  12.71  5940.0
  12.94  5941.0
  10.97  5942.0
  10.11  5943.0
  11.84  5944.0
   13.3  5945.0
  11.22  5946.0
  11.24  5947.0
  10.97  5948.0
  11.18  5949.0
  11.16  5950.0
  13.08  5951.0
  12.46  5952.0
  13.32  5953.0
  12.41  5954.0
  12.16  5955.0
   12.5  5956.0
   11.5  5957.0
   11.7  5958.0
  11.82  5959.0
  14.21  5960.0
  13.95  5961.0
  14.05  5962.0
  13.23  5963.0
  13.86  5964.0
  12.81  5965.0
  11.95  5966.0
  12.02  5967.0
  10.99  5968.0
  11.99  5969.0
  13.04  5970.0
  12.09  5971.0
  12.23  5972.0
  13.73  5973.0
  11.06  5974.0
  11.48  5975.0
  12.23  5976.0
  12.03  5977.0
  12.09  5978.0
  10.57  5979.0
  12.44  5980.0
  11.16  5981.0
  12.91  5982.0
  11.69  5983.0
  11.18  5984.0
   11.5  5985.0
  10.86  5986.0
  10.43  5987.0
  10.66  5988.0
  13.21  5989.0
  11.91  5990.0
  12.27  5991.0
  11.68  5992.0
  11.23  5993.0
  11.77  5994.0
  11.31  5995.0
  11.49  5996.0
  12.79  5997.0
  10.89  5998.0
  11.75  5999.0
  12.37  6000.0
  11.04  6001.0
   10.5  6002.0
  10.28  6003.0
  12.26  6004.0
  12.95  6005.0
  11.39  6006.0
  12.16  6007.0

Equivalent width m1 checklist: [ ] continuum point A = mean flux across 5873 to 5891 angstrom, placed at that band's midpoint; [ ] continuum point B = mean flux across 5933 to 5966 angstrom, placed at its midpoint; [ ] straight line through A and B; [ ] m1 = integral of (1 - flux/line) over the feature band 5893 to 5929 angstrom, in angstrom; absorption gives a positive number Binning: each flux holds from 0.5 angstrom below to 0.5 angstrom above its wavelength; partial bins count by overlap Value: 0.8 angstrom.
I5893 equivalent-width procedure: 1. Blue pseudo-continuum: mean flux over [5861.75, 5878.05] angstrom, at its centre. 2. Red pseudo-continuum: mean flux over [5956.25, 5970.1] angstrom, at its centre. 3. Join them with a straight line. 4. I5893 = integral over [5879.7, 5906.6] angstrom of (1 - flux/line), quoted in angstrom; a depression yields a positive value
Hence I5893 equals 4.3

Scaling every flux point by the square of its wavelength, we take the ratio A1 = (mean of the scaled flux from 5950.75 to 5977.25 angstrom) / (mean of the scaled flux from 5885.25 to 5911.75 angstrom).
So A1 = 1.21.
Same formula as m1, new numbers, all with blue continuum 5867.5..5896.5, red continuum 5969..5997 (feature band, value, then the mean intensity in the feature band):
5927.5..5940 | -0.7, 12.1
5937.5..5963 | -1.6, 12.3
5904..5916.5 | -0.7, 11.9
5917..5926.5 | -0.3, 11.8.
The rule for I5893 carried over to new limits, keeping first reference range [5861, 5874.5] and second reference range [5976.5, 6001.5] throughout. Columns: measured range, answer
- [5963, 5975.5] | -0.6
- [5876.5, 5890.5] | 1.5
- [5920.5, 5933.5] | 0.4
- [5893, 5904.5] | 1.6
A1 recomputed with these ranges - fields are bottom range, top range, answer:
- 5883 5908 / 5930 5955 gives 1.18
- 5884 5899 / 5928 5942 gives 1.30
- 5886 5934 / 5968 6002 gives 1.08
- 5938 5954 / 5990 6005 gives 0.98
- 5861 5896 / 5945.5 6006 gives 1.10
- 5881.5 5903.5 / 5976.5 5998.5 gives 1.18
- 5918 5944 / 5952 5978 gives 1.06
